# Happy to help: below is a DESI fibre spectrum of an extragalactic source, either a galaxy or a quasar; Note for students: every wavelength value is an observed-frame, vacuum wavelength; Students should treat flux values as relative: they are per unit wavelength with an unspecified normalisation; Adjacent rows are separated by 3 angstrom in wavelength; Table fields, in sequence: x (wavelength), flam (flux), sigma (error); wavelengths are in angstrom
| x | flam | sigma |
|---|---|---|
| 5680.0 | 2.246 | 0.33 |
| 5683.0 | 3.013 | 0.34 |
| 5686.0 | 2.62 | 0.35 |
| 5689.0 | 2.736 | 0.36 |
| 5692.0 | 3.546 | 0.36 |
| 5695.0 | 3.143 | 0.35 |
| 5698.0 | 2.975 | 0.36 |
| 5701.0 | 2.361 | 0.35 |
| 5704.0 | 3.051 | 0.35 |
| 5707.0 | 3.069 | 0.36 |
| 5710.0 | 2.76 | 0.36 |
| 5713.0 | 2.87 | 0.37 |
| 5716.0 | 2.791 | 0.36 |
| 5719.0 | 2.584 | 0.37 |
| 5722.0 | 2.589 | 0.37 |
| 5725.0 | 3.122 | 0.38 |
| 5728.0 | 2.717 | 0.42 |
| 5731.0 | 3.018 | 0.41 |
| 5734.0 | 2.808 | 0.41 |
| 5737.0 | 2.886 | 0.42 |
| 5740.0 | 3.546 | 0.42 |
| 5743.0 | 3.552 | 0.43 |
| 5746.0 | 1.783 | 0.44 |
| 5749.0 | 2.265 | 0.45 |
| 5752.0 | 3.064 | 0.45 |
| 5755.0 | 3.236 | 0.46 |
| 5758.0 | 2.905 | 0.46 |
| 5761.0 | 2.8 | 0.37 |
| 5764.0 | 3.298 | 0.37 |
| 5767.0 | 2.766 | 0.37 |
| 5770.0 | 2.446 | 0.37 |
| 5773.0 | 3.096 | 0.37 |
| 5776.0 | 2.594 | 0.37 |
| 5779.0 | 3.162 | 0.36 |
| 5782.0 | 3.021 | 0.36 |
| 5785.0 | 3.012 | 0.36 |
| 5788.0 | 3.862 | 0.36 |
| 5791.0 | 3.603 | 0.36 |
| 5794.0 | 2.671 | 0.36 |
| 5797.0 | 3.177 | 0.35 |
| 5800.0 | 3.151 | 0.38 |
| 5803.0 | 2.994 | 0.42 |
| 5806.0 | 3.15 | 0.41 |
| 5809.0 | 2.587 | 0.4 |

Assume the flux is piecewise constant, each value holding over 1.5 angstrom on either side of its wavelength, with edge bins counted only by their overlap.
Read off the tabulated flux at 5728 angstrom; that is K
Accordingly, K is 2.717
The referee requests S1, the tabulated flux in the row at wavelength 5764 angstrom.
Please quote 3.298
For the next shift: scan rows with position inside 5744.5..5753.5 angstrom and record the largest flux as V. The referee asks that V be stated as 3.064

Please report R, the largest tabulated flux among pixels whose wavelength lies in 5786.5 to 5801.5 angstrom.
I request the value 3.862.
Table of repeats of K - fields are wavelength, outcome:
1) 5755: 3.236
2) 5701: 2.361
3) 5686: 2.62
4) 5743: 3.552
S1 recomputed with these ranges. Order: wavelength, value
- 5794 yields 2.671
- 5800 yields 3.151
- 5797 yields 3.177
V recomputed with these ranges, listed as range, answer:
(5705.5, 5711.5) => 3.069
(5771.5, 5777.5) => 3.096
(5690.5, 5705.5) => 3.546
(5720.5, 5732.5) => 3.122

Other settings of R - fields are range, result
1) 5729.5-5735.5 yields 3.018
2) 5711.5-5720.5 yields 2.87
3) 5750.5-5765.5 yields 3.298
